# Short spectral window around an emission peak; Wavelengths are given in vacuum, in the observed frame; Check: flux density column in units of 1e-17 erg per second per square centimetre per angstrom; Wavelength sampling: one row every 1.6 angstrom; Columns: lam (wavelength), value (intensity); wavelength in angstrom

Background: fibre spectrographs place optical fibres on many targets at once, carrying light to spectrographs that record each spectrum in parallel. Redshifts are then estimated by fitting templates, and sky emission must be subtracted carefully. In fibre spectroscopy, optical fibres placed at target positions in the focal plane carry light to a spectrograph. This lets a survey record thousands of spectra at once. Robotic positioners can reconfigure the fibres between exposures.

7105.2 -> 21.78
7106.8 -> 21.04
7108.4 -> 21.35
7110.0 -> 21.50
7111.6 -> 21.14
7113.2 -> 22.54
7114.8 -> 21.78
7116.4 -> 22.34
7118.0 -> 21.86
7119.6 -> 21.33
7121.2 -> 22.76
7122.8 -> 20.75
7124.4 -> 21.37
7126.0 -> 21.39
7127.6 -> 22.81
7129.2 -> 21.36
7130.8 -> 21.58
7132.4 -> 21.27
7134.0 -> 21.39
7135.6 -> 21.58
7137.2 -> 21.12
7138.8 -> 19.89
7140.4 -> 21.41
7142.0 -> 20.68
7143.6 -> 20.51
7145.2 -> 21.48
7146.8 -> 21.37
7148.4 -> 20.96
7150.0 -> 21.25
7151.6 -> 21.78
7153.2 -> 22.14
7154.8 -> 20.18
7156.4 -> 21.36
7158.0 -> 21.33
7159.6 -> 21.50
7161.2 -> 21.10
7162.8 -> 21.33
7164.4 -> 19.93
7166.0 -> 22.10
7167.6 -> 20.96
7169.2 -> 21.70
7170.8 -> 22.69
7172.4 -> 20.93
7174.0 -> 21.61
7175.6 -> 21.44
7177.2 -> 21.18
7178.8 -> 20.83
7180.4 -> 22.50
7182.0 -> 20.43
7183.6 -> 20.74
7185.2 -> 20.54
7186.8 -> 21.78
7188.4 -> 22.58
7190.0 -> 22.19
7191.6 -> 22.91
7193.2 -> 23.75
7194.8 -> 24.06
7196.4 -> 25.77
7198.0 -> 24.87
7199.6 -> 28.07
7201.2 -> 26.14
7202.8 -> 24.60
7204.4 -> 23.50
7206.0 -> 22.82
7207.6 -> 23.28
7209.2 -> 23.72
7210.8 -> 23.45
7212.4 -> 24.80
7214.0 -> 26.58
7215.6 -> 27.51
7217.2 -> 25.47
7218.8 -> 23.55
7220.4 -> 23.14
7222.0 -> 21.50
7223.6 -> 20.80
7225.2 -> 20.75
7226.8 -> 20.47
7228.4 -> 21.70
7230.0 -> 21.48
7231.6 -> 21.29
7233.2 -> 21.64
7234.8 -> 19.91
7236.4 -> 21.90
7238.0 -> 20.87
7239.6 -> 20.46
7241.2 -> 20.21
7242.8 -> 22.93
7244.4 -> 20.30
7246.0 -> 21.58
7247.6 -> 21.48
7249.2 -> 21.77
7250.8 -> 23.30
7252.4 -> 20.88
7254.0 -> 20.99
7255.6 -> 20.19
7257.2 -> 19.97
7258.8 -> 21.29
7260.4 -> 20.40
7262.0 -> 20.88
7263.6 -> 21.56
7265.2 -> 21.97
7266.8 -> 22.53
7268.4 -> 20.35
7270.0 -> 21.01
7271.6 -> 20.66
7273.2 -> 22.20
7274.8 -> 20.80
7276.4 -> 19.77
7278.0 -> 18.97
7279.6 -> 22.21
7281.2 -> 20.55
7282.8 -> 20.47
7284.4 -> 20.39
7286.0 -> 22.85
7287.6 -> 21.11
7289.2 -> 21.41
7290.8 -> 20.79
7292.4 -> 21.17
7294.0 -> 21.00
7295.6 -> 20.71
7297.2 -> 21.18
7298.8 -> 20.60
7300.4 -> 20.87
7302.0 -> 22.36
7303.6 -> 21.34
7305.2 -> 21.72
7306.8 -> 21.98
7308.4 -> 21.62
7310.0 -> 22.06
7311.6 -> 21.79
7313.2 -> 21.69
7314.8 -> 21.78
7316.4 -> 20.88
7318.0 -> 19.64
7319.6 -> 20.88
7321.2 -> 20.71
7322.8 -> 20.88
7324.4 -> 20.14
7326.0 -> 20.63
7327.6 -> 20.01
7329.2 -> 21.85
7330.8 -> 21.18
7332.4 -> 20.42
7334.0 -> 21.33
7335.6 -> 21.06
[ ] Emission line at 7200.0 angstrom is [S II] 6716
